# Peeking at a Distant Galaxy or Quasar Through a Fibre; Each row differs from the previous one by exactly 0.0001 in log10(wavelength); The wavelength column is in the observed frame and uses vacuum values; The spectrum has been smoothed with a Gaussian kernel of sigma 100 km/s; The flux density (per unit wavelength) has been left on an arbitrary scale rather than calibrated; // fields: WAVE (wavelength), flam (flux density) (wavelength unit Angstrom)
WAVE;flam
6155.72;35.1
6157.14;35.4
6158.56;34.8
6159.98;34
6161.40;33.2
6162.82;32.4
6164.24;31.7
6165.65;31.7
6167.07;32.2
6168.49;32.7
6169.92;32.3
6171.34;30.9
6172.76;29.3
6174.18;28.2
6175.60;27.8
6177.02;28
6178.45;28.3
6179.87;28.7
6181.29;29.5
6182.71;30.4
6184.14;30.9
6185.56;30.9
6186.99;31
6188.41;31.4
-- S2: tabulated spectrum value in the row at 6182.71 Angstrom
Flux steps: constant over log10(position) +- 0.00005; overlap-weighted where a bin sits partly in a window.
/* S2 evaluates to 30.4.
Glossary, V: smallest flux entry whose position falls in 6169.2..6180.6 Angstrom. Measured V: 27.8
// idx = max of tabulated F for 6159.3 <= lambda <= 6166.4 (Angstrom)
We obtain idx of 34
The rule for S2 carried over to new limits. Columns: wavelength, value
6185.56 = 30.9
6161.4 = 33.2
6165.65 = 31.7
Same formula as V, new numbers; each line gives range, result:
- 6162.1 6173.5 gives 29.3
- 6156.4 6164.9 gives 31.7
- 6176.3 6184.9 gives 28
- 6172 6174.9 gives 28.2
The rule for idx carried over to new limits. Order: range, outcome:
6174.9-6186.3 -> 30.9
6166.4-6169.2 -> 32.7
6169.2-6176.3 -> 32.3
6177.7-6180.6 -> 28.7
